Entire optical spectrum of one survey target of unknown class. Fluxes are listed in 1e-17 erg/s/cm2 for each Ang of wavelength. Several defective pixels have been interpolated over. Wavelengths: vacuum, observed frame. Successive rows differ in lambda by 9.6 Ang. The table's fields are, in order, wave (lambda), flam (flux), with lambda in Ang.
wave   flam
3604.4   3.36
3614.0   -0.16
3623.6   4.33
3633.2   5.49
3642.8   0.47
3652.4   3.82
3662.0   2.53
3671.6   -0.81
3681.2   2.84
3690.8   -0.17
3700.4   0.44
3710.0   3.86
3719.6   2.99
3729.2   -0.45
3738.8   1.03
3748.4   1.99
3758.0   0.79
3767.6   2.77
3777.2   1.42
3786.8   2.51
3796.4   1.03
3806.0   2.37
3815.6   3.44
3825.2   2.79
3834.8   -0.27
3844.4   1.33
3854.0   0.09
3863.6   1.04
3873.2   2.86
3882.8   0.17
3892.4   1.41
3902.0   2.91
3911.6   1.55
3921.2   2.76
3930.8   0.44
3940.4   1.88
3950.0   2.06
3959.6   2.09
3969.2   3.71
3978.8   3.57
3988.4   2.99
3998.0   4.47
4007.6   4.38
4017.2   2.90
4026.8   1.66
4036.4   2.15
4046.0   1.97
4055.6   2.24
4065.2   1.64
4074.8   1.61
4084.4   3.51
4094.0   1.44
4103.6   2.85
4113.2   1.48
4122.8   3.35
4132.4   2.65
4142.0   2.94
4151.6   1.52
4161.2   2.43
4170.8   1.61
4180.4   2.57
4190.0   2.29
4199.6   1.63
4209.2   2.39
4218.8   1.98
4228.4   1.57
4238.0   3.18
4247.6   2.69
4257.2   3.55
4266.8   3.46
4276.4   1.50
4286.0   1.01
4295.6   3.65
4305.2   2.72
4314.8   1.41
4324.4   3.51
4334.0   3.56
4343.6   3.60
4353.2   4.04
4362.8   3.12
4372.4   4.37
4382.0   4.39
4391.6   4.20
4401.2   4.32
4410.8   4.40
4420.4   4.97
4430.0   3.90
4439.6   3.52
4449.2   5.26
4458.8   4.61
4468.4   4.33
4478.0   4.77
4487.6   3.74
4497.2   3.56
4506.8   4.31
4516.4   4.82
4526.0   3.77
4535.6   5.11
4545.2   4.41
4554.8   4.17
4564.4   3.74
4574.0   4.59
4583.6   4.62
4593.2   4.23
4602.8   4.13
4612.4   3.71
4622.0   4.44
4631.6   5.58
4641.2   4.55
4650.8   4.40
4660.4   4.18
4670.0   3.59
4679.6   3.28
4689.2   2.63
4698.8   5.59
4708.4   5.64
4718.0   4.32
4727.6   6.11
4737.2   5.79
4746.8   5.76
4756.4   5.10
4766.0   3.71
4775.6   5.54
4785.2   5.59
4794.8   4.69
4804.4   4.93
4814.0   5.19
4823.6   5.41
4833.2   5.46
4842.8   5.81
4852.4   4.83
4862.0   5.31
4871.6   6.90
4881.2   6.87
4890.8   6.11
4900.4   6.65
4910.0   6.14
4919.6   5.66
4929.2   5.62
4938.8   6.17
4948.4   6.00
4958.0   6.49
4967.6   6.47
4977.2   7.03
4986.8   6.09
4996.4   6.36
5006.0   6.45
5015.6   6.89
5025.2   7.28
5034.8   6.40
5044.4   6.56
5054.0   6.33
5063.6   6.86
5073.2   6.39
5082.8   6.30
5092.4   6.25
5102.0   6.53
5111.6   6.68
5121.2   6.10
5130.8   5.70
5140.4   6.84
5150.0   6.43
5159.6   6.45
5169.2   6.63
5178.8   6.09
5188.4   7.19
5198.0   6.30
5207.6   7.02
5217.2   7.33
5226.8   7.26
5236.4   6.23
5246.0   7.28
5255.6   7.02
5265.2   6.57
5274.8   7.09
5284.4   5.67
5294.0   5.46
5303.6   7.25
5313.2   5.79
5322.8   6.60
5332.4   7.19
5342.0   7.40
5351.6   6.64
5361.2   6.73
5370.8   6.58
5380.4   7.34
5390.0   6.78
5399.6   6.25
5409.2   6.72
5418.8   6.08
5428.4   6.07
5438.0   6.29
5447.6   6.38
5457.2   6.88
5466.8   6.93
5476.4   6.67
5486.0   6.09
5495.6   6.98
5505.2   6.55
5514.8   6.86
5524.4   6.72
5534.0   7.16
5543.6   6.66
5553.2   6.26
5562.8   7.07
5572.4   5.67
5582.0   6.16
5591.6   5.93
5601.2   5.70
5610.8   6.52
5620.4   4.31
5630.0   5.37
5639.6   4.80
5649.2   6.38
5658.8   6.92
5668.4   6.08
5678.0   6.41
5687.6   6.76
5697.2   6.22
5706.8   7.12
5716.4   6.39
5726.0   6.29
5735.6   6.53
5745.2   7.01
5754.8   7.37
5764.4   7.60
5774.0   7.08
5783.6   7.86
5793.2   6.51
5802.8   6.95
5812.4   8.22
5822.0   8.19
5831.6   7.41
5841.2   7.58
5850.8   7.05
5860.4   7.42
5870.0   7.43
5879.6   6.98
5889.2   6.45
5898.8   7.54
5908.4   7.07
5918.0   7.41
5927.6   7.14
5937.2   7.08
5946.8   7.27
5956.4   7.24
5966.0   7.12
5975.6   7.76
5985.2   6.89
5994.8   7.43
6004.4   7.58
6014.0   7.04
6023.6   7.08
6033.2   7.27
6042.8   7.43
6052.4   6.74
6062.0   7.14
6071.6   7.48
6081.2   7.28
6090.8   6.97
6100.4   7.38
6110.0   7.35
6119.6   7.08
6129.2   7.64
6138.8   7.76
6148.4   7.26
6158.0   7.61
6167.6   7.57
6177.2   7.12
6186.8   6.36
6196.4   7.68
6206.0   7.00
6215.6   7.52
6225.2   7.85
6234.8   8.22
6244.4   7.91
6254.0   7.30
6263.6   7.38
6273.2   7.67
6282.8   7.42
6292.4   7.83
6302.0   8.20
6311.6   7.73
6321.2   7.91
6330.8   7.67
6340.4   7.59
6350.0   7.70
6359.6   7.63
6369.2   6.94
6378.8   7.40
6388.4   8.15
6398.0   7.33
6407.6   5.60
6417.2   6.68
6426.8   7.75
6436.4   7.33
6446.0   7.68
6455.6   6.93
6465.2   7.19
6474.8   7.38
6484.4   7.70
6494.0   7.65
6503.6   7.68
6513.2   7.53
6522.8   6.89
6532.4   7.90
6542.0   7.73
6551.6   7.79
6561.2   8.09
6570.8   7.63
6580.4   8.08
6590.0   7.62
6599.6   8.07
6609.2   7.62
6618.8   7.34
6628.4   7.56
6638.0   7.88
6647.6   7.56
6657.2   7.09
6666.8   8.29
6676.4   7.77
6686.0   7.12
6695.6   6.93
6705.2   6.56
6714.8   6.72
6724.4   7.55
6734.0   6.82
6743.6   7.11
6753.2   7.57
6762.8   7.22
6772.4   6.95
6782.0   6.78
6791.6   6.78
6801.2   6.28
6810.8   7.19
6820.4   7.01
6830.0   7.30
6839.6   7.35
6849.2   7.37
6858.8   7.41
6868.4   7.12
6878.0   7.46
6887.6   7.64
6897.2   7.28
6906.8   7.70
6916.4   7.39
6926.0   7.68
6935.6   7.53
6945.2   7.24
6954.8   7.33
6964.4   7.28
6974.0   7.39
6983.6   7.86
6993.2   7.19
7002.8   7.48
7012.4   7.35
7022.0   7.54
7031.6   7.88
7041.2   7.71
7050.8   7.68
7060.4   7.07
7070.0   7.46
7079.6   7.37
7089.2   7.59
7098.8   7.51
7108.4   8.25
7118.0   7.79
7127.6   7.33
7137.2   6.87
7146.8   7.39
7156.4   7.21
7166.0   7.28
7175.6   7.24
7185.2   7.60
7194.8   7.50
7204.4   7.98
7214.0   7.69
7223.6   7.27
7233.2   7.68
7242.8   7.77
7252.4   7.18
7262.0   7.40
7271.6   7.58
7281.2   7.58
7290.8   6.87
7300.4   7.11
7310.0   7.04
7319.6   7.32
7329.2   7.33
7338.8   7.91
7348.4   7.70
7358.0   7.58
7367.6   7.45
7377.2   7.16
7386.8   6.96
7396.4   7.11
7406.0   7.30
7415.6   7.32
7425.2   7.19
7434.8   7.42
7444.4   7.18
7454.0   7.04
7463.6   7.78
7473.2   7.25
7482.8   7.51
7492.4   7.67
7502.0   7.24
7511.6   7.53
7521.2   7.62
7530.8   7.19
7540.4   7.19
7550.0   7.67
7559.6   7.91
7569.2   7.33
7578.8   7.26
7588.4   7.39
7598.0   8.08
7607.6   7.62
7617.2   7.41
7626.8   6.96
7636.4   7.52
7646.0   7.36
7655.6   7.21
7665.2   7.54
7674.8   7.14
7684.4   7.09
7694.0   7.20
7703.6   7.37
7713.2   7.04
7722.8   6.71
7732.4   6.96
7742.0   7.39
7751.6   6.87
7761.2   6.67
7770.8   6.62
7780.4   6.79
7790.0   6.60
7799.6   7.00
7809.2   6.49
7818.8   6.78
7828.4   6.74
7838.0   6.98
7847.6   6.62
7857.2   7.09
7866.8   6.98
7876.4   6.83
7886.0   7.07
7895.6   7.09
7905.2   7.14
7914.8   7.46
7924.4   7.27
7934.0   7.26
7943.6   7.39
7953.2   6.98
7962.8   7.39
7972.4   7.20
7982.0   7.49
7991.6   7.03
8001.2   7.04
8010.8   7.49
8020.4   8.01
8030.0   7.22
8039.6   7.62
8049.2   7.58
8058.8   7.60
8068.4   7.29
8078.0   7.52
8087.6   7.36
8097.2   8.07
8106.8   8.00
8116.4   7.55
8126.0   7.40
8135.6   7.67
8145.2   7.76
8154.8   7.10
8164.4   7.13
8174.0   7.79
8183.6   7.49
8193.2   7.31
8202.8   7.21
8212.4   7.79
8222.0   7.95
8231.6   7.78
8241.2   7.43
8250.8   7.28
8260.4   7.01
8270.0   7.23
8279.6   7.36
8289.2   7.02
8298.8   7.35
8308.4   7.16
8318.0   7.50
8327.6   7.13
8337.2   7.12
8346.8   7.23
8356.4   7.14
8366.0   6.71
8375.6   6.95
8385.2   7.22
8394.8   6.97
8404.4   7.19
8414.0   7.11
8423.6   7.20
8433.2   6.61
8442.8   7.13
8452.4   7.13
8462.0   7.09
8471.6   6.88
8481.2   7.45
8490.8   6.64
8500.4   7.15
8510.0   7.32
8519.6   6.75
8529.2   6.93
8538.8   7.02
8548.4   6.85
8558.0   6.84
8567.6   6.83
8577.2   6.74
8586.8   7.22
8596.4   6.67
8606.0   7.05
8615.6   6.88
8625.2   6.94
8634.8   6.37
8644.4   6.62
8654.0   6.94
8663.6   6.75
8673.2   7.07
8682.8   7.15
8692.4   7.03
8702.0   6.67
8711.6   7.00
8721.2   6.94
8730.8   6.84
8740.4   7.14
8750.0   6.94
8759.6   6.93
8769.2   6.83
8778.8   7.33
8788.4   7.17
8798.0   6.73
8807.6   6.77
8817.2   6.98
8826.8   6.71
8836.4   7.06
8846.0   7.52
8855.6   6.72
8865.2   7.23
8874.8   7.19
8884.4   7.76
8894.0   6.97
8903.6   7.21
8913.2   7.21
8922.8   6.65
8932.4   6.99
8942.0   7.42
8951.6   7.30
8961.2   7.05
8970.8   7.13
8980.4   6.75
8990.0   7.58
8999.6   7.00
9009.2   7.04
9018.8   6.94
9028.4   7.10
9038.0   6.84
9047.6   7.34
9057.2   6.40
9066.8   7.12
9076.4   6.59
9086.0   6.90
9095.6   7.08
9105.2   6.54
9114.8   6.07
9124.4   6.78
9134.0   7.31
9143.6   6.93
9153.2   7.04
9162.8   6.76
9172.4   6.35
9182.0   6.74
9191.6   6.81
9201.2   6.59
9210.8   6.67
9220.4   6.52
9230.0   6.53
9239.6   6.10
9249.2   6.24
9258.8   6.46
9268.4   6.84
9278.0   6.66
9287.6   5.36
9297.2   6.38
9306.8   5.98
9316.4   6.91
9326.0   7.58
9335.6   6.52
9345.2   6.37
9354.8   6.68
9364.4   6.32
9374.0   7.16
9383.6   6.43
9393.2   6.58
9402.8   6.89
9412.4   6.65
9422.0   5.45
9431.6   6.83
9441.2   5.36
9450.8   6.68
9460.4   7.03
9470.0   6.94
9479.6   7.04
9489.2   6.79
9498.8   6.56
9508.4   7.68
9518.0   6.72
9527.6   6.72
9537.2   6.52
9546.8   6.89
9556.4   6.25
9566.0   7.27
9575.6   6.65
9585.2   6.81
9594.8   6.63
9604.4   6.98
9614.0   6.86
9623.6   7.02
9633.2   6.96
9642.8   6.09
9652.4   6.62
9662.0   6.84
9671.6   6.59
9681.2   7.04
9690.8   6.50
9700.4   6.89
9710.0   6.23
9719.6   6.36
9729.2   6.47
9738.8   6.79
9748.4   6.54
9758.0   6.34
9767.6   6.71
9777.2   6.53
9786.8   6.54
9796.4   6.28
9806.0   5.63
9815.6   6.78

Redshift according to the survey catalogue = 0.09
